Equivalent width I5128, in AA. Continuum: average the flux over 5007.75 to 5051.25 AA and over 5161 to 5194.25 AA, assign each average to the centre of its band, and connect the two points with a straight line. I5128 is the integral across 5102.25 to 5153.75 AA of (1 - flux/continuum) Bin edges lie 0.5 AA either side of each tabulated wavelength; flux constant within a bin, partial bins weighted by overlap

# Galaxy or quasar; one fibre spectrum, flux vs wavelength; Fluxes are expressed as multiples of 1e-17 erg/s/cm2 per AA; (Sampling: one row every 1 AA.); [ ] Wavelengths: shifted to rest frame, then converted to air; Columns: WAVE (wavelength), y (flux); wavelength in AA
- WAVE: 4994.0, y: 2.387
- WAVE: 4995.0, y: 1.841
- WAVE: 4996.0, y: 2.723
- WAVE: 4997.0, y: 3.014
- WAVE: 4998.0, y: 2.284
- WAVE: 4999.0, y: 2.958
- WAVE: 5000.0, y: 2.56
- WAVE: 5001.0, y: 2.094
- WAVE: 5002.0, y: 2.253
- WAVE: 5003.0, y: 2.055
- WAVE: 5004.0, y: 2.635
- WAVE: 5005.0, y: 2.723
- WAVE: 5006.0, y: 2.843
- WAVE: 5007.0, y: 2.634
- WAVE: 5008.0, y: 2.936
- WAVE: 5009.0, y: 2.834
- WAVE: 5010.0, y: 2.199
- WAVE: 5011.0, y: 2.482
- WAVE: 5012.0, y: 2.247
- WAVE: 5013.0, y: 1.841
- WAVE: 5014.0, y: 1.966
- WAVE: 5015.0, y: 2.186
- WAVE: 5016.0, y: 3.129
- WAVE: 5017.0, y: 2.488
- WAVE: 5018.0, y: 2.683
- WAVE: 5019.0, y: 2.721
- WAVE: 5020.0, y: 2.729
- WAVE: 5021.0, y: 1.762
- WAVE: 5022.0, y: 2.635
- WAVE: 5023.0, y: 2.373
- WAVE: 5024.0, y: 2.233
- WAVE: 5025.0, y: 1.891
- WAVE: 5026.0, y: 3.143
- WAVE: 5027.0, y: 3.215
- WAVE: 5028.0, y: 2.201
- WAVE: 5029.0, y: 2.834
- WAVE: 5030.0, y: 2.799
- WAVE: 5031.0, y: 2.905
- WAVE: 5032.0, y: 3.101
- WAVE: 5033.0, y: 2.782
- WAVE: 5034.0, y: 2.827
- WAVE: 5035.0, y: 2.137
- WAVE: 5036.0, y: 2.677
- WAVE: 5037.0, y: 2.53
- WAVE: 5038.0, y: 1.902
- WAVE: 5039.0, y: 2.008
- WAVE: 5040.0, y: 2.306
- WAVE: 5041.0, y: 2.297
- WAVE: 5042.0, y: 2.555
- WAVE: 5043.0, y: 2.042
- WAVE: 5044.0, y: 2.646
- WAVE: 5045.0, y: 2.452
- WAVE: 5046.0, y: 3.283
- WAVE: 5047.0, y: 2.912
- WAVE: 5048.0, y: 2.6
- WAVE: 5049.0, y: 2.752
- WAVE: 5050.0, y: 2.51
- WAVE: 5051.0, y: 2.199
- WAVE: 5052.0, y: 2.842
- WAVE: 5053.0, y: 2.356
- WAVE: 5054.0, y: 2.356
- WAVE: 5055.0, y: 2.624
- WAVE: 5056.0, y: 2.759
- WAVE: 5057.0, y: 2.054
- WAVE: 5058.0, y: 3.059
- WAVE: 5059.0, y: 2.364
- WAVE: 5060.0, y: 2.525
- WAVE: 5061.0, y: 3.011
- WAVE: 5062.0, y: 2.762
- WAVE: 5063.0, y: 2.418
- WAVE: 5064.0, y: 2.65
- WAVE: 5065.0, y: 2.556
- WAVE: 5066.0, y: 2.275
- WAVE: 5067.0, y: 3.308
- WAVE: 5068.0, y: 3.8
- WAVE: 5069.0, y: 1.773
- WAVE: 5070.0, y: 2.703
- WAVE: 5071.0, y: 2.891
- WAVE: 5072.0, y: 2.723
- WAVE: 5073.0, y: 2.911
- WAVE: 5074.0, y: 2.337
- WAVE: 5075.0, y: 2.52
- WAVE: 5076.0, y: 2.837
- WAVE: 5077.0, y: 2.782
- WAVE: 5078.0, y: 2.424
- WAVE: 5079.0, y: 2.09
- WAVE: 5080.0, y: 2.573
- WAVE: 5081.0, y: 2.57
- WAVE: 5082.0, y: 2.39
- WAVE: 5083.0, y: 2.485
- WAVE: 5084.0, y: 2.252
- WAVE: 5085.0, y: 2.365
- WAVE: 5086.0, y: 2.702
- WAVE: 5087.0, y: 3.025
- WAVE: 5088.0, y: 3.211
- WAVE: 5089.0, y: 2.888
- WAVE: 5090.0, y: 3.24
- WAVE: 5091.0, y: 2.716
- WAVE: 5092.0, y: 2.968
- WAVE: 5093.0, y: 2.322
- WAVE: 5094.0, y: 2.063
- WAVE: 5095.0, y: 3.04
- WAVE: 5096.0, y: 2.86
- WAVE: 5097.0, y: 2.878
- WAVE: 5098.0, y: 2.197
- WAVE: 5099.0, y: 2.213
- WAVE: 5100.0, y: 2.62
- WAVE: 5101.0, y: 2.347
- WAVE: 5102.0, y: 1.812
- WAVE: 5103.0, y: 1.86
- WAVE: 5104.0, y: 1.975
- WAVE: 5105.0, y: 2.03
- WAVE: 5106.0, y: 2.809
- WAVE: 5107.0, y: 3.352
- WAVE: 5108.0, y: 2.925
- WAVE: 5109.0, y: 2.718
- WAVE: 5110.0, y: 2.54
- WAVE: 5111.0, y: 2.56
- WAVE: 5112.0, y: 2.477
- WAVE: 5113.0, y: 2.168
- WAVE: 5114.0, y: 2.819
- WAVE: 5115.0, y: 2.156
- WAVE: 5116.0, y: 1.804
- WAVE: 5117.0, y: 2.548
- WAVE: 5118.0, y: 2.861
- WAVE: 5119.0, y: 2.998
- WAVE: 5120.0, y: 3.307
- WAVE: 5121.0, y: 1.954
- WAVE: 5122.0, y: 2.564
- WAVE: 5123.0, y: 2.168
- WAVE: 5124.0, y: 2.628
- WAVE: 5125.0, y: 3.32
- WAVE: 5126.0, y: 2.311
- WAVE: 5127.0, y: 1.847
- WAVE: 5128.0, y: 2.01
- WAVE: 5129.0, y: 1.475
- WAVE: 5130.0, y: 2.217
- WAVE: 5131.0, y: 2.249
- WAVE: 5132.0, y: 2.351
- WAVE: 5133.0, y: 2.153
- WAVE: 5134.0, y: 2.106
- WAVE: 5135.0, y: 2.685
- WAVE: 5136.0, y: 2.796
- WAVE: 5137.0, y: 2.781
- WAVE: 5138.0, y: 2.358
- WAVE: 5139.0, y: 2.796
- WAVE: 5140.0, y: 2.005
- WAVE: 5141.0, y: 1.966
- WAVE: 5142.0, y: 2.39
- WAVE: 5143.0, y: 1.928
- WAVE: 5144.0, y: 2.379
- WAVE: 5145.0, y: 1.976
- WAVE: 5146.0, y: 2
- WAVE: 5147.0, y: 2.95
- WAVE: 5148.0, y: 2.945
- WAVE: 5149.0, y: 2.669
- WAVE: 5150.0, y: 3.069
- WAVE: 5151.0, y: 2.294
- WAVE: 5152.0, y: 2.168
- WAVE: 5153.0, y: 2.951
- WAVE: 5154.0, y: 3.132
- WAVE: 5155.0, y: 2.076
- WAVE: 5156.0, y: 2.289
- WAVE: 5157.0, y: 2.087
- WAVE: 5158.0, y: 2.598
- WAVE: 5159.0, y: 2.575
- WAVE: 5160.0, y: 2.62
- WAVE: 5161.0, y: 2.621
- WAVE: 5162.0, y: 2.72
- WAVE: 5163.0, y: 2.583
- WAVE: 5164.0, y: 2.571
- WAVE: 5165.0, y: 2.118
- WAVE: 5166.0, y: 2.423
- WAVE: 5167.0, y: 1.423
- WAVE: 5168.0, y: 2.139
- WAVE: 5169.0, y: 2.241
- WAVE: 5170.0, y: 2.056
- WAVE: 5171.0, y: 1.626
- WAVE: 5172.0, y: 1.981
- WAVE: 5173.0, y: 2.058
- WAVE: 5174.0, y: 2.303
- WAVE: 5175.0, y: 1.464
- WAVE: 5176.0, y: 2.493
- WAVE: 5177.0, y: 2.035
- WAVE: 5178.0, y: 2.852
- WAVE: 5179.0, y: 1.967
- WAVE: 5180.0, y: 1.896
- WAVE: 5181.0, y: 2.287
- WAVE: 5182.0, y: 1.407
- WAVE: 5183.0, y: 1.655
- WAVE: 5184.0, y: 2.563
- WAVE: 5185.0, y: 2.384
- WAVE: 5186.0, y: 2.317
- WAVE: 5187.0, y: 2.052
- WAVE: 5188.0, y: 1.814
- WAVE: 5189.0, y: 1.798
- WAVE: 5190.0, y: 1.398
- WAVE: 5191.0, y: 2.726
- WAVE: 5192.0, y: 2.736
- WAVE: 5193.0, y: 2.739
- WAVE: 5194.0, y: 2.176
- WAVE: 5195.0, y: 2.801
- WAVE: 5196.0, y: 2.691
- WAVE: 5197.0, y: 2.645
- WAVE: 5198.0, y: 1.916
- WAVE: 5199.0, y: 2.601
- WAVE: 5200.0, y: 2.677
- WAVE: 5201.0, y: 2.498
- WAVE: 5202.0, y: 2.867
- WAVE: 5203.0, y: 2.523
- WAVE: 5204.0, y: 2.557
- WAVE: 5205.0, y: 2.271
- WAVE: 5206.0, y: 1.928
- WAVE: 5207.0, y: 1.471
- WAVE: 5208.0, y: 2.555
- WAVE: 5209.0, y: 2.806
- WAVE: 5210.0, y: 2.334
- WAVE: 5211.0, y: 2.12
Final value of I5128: -3.61 AA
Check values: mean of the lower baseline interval 2.52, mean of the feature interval 2.44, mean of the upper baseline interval 2.16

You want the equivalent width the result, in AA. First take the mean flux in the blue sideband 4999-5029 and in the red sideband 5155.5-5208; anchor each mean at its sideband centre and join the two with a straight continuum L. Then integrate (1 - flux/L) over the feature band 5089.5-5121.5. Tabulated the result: -2.36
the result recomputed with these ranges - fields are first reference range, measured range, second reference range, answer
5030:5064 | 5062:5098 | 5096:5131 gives -2.4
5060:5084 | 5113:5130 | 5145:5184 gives 0.3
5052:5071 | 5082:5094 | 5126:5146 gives -1.0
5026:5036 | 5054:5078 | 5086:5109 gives 0.2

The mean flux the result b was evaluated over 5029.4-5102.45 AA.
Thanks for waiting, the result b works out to 2.6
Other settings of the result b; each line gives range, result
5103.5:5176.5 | 2.39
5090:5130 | 2.47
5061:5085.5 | 2.61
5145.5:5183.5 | 2.3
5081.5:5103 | 2.58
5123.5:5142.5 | 2.34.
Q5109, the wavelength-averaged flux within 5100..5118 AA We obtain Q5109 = 2.42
